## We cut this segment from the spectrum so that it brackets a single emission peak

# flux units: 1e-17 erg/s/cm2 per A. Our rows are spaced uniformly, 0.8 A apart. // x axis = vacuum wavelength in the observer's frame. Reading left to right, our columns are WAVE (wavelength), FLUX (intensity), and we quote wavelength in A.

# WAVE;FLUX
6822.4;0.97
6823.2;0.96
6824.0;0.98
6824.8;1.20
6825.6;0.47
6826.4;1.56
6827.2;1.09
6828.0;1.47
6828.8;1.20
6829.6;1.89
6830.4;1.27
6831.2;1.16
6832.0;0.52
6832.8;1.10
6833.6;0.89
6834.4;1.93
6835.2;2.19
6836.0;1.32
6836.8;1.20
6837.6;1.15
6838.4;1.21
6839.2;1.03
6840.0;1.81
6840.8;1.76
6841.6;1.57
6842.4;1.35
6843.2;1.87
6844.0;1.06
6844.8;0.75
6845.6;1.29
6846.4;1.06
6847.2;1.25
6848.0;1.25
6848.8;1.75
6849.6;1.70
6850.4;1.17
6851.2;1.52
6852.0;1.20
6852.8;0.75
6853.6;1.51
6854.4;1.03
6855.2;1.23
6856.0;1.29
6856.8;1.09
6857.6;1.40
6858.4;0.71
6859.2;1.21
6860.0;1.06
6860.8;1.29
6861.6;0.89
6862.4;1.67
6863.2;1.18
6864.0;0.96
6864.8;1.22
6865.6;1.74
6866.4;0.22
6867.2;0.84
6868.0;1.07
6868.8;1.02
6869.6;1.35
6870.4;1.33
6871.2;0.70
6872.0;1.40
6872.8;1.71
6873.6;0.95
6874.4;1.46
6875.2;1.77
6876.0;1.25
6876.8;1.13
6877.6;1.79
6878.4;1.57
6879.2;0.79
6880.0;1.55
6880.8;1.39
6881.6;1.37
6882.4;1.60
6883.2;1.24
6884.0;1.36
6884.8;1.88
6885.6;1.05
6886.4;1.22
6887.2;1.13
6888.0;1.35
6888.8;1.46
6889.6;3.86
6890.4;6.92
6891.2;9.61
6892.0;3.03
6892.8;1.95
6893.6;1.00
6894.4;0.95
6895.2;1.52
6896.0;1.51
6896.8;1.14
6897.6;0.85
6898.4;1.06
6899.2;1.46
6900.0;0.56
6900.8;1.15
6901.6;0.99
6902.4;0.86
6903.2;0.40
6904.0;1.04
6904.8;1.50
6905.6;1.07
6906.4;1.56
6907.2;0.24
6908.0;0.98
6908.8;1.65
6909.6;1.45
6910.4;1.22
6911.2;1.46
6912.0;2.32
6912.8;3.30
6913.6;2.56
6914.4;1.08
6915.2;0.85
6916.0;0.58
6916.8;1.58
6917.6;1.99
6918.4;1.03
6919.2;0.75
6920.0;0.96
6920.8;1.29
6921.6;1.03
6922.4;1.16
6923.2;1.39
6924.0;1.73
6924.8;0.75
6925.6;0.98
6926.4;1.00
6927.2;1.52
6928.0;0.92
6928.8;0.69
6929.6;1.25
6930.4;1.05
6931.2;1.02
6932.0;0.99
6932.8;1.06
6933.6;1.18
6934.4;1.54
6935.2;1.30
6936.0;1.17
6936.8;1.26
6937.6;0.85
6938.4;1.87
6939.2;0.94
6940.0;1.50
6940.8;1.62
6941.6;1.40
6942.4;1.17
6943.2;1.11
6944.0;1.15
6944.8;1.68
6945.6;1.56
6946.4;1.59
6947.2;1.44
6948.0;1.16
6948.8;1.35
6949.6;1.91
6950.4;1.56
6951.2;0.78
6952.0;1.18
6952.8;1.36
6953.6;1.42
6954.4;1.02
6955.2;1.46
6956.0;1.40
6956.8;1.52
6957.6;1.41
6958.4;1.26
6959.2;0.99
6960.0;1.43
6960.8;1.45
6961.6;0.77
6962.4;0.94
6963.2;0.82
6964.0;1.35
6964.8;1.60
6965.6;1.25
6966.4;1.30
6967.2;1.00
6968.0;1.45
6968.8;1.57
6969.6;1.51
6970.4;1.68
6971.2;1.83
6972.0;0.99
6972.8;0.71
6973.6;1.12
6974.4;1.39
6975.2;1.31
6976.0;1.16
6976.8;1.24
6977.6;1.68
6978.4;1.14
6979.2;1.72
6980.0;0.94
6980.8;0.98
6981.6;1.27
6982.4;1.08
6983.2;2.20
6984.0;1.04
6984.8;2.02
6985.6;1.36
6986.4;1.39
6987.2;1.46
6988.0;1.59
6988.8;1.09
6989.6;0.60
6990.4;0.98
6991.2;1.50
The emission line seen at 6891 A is Halpha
